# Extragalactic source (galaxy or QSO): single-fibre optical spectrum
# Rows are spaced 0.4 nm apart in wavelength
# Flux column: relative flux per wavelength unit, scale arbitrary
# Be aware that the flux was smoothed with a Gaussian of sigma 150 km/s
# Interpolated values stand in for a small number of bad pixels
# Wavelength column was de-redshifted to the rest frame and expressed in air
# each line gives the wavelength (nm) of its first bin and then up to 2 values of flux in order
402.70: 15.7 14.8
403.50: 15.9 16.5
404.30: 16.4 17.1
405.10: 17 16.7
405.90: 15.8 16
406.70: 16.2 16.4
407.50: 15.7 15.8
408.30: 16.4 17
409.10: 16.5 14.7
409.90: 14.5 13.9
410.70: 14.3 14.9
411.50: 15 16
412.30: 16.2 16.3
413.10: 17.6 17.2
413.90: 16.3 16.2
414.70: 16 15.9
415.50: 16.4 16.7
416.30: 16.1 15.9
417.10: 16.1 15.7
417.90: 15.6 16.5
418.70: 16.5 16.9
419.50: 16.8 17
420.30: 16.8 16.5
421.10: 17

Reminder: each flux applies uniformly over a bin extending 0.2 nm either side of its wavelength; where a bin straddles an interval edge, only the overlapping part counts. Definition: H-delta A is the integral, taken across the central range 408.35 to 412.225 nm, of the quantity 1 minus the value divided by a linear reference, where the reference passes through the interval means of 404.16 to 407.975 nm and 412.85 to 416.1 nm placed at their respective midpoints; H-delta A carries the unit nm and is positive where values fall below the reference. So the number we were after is 0.27 nm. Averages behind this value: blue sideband 16.3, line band 15.3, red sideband 16.5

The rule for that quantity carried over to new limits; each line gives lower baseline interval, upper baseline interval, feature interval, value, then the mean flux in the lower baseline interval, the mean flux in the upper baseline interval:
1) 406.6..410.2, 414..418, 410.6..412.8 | 0.07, 15.8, 16.1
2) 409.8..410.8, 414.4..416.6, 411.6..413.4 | -0.17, 14.2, 16.2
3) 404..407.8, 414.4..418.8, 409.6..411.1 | 0.18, 16.4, 16.1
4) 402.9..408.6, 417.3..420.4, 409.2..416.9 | 0.26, 16.2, 16.5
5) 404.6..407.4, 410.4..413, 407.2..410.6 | 0.08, 16.4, 15.5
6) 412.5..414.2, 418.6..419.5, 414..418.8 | 0.19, 16.8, 16.7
